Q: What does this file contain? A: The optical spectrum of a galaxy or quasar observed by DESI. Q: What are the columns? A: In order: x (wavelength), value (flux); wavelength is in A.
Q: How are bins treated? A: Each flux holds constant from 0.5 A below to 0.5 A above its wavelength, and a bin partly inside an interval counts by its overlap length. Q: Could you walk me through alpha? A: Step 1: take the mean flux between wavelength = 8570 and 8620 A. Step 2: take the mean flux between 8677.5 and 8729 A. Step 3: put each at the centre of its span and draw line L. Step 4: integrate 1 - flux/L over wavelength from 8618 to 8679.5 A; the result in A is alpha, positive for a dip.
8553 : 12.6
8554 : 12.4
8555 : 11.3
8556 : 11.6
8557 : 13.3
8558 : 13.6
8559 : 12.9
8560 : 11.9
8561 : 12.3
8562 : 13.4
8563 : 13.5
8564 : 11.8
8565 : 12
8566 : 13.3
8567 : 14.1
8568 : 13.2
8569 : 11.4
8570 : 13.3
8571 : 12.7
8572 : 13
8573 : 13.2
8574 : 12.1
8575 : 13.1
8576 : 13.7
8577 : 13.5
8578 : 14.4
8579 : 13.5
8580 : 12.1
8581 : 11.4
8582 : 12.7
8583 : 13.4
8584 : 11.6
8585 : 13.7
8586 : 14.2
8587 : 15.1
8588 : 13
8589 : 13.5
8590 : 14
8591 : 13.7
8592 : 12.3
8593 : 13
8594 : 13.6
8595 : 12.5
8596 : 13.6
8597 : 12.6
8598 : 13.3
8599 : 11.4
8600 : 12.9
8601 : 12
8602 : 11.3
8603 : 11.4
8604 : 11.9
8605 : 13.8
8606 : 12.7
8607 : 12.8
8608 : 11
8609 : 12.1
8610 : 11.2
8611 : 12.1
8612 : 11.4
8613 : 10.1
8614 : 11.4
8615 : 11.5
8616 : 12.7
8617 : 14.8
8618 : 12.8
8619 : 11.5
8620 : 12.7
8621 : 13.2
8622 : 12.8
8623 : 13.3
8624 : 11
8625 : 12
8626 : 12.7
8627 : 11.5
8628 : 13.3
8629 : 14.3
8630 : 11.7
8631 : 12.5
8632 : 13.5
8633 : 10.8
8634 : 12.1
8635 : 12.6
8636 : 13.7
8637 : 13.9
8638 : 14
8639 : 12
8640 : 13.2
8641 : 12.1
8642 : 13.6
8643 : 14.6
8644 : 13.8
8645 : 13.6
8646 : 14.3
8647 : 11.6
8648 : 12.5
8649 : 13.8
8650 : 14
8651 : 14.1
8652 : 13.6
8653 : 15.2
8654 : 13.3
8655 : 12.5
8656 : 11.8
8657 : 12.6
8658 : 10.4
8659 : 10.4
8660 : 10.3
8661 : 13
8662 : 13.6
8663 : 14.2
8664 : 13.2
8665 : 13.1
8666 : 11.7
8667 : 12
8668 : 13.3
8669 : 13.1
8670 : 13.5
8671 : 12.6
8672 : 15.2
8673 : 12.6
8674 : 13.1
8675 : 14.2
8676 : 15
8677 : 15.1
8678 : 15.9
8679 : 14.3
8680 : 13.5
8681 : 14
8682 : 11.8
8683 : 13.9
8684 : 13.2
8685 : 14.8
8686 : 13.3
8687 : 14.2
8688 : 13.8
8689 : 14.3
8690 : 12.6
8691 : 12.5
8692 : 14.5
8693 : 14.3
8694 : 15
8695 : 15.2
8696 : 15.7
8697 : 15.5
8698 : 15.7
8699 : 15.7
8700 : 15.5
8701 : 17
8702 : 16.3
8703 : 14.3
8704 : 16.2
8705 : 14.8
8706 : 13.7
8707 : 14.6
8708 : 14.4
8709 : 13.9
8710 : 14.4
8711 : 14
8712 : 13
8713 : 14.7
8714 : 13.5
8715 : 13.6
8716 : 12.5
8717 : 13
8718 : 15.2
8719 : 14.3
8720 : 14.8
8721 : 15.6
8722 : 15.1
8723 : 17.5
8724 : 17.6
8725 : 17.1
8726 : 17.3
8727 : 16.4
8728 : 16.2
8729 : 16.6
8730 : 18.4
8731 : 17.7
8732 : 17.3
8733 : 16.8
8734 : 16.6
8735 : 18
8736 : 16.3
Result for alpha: 3.00 A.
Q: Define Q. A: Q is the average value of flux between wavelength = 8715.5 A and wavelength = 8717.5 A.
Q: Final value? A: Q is 12.8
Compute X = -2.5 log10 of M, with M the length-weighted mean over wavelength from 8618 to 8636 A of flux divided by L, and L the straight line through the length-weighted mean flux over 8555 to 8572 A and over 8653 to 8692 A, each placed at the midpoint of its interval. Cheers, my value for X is 0.05 mag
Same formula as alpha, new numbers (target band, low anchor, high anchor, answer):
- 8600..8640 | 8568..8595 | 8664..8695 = 2.89 A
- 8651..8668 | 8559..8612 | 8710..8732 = 1.93 A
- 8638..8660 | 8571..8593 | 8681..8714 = 1.50 A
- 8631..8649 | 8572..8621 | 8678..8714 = 0.52 A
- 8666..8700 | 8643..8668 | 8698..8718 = -0.67 A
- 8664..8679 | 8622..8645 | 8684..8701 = 0.38 A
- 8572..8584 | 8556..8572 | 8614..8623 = -0.15 A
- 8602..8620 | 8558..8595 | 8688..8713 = 1.92 A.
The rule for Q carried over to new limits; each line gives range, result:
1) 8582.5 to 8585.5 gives 12.9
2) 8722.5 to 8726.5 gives 17.4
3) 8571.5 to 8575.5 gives 12.8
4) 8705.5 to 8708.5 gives 14.2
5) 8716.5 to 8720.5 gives 14.3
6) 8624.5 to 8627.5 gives 12.1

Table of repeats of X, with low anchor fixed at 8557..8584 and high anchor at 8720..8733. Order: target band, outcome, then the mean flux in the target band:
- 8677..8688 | 0.13 mag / 13.9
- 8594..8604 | 0.10 mag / 12.4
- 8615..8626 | 0.12 mag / 12.6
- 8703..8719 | 0.16 mag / 14.1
